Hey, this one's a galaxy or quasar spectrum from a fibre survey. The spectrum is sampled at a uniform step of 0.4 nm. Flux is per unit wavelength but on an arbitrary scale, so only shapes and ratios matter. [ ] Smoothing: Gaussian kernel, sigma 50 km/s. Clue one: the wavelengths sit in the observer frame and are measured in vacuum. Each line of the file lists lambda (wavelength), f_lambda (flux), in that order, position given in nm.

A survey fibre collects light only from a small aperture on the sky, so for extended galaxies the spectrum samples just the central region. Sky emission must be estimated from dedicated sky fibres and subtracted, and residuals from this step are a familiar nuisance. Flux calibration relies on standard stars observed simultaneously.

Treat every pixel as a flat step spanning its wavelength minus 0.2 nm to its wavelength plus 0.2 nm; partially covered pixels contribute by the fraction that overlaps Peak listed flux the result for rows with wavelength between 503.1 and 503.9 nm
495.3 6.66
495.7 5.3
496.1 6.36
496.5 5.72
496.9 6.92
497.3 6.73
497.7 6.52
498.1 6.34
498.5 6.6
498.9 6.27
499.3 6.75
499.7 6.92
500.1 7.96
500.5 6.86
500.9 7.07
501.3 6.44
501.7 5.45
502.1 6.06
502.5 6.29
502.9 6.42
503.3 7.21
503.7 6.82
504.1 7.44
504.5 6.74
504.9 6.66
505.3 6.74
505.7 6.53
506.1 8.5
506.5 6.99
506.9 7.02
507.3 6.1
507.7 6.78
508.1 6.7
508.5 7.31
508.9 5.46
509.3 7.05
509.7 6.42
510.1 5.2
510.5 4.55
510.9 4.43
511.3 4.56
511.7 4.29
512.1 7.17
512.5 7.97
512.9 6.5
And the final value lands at 7.21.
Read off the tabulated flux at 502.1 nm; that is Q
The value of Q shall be 6.06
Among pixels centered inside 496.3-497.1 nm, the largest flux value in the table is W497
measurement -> 6.92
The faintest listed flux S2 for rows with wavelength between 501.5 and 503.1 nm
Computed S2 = 5.45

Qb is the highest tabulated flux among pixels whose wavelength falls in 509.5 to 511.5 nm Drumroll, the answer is 6.42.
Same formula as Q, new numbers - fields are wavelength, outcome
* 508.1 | 6.7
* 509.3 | 7.05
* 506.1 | 8.5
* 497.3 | 6.73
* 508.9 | 5.46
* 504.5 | 6.74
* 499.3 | 6.75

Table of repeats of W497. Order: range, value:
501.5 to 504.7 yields 7.44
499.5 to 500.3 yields 7.96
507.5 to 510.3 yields 7.31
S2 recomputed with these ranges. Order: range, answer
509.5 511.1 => 4.43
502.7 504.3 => 6.42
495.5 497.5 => 5.3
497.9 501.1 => 6.27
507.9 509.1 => 5.46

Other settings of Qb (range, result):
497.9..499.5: 6.75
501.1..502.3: 6.44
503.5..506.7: 8.5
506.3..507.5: 7.02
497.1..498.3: 6.73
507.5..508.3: 6.78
